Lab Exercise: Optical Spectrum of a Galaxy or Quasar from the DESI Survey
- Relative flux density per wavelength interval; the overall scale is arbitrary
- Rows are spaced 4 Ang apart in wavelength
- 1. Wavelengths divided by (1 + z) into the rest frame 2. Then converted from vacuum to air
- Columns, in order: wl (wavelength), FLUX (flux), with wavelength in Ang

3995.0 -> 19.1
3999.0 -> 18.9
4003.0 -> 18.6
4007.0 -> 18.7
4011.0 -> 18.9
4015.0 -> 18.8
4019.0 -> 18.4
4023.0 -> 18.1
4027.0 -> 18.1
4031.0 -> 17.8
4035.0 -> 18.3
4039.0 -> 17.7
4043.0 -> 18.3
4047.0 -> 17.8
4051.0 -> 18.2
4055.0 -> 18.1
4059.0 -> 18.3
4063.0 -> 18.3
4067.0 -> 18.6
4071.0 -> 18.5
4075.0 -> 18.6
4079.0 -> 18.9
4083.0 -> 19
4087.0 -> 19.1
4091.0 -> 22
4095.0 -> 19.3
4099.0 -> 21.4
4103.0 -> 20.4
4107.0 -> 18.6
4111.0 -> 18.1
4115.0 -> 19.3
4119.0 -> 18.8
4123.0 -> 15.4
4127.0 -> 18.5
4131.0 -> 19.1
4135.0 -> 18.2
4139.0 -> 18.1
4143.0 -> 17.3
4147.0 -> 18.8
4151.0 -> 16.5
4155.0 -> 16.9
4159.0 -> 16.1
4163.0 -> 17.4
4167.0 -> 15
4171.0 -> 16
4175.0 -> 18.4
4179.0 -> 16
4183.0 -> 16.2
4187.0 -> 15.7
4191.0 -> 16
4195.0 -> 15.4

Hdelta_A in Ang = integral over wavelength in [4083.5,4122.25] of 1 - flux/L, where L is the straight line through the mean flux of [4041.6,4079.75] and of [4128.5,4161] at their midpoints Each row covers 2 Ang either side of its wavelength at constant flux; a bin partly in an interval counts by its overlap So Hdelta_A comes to -3.3 Ang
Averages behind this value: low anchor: 18.3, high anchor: 17.6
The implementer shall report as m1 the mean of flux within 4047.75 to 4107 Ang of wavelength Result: 19.1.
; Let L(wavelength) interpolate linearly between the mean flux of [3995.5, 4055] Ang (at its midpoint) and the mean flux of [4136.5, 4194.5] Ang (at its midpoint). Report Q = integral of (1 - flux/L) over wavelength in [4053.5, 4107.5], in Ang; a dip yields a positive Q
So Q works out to -4.75 Ang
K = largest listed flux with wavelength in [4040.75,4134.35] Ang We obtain 22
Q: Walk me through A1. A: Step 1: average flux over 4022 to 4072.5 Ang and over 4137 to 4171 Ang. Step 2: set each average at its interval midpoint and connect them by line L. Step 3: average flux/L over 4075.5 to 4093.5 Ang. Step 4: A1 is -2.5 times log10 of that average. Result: -0.11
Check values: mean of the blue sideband 18.2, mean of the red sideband 17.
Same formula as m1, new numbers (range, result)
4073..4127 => 19.1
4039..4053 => 18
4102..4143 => 18.3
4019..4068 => 18.1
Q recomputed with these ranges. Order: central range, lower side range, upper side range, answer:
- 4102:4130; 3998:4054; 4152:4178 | -1.9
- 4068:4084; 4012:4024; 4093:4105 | 0.9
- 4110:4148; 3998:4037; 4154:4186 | -2.6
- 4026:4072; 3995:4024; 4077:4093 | 2.6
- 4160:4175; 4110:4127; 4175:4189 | 0.2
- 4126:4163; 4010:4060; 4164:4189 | -2.2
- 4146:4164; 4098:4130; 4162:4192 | 0.1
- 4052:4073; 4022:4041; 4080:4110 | 0.6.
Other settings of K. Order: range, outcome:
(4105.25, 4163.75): 19.3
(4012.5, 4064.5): 18.8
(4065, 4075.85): 18.6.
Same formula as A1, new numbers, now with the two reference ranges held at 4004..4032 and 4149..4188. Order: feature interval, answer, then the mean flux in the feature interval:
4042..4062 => -0.01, 18.1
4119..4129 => -0.02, 17.3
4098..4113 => -0.13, 19.5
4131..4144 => -0.08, 18.1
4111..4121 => -0.10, 18.9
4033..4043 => 0.01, 18.1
